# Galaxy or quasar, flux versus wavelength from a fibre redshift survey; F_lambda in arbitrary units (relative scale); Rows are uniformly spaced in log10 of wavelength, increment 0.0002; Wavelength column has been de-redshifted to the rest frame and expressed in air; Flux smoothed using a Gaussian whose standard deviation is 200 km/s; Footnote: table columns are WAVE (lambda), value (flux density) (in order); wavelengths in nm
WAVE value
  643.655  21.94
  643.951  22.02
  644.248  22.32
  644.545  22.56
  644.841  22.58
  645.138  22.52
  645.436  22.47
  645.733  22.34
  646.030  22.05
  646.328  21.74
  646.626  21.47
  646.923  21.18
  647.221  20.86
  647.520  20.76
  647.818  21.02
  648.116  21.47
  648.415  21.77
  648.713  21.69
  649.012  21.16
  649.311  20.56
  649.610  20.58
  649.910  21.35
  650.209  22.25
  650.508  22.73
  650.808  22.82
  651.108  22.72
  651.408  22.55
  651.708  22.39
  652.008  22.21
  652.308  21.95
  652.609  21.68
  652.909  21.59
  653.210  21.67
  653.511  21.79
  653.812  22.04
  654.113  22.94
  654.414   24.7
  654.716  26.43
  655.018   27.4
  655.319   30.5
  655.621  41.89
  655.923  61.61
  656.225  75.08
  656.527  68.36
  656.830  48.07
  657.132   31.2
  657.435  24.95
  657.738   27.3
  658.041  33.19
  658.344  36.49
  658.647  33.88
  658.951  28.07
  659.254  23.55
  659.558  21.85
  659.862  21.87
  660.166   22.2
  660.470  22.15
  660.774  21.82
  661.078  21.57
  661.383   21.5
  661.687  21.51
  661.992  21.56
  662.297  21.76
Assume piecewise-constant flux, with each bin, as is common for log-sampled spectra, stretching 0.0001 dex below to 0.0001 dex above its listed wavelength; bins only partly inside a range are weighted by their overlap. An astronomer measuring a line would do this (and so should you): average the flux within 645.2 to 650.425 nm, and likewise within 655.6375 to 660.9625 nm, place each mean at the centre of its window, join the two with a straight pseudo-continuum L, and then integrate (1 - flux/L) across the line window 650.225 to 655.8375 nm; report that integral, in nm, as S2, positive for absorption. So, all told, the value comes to 0.73 nm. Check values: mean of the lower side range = 21.5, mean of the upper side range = 35.4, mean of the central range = 24.8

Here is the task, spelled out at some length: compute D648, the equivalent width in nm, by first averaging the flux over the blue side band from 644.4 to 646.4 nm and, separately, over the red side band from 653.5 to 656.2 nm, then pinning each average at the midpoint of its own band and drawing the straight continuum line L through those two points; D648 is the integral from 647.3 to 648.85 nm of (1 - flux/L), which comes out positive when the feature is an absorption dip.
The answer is 0.26 nm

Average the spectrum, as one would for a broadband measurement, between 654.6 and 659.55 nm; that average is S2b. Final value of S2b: 38.2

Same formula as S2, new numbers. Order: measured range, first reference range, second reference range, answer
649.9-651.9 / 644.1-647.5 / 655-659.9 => 0.448 nm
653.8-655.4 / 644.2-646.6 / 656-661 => 0.249 nm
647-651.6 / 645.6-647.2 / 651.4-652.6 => 0.067 nm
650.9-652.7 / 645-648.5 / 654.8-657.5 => 0.636 nm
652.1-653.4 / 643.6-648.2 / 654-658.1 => 0.455 nm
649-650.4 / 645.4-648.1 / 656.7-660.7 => 0.122 nm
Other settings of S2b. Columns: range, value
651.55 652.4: 22.2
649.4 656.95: 30.2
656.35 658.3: 39.2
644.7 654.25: 21.8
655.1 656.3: 49.4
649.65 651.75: 22.3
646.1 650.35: 21.3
